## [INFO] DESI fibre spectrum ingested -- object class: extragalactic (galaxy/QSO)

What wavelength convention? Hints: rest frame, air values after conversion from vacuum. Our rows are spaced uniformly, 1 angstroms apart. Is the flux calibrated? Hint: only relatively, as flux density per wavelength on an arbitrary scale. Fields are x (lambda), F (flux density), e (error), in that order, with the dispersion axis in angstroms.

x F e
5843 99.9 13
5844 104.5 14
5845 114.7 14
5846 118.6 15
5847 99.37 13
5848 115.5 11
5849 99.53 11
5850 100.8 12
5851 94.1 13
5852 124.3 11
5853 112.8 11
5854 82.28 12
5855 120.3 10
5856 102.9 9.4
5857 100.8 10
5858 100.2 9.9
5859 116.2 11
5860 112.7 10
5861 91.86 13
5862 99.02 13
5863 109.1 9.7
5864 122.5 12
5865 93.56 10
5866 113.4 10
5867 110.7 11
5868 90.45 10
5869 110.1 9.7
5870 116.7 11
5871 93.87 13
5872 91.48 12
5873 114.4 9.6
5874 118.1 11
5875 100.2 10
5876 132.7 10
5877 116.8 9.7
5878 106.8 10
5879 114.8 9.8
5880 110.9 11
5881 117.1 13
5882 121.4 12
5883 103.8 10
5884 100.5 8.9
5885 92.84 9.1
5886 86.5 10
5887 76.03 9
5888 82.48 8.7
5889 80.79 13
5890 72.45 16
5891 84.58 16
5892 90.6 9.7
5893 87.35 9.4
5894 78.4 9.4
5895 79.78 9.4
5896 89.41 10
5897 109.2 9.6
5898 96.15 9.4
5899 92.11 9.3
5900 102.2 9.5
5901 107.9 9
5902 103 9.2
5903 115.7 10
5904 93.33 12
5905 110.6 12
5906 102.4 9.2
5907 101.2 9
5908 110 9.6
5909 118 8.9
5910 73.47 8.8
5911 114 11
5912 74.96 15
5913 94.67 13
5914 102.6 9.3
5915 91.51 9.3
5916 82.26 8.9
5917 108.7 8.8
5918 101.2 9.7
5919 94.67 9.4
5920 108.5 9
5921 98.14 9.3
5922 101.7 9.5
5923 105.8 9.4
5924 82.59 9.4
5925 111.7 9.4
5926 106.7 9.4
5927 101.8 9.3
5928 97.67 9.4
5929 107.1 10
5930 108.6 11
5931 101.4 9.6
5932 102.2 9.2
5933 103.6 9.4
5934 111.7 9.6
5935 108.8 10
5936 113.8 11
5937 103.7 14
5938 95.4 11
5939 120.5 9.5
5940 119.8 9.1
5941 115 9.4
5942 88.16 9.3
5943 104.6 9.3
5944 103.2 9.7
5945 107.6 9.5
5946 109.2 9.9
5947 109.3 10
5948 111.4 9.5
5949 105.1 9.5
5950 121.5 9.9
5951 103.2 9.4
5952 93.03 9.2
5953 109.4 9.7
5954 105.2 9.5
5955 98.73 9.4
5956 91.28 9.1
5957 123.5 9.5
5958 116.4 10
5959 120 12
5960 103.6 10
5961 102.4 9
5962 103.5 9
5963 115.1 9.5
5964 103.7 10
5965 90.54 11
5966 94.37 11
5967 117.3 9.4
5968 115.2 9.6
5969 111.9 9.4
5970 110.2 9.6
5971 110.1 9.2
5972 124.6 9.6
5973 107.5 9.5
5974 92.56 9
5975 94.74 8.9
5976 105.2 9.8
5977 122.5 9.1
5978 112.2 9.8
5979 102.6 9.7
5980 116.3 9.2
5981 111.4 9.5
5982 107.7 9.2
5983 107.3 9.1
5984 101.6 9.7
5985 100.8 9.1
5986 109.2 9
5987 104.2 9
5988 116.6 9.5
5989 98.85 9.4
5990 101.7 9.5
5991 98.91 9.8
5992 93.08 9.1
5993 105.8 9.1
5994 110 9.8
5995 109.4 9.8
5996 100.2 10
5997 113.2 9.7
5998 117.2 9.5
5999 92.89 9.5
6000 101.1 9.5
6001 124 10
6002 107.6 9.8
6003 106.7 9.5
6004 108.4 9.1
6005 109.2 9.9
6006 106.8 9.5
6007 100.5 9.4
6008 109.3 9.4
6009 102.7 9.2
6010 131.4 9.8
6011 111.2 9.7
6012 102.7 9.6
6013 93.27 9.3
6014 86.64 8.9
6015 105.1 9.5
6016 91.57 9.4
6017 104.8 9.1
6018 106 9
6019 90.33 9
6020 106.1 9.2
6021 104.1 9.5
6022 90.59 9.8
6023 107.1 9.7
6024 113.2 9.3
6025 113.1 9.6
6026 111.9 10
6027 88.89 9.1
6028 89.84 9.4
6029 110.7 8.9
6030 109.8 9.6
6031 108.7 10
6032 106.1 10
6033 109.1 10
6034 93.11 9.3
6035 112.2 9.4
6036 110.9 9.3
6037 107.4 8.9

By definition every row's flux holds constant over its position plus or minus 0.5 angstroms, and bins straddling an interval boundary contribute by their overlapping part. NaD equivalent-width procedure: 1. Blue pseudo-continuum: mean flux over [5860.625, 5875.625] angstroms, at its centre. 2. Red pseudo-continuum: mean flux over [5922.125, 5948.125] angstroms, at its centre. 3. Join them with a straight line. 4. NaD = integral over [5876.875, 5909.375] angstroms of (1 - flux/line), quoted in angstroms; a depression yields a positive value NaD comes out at 2.2 angstroms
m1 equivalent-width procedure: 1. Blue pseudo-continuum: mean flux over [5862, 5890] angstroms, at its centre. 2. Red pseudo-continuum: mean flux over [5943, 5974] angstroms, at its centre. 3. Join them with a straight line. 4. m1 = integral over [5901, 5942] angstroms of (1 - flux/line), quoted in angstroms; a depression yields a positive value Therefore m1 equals 1.2 angstroms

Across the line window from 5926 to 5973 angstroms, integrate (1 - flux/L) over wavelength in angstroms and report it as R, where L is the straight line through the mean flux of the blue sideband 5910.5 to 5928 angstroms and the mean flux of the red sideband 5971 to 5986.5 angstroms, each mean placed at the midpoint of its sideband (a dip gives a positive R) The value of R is -1.8 angstroms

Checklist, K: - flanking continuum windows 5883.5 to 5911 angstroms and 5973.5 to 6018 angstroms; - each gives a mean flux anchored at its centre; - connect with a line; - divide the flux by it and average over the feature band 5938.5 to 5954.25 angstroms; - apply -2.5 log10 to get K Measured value -0.08 mag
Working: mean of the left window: 94.3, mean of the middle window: 108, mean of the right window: 106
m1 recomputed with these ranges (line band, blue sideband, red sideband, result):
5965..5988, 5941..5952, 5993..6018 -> -0.4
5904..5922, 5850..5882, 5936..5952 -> 1.4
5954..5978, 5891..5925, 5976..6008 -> -0.8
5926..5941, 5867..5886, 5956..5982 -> 0.2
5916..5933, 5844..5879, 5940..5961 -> 0.9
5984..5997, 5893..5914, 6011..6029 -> -0.5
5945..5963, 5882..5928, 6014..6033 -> -1.6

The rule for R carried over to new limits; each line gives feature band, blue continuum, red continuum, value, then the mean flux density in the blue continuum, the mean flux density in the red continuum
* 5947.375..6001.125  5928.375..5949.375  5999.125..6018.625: -0.3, 107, 105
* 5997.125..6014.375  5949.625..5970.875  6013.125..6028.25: -0.8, 107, 101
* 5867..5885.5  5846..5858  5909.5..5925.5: -1.2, 105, 96.7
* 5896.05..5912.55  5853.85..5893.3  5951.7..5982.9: 0.5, 102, 108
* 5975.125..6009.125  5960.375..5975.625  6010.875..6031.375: -0.8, 106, 102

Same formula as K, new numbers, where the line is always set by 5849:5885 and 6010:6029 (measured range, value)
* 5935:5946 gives -0.027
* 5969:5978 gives -0.054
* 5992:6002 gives -0.048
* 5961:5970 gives -0.027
